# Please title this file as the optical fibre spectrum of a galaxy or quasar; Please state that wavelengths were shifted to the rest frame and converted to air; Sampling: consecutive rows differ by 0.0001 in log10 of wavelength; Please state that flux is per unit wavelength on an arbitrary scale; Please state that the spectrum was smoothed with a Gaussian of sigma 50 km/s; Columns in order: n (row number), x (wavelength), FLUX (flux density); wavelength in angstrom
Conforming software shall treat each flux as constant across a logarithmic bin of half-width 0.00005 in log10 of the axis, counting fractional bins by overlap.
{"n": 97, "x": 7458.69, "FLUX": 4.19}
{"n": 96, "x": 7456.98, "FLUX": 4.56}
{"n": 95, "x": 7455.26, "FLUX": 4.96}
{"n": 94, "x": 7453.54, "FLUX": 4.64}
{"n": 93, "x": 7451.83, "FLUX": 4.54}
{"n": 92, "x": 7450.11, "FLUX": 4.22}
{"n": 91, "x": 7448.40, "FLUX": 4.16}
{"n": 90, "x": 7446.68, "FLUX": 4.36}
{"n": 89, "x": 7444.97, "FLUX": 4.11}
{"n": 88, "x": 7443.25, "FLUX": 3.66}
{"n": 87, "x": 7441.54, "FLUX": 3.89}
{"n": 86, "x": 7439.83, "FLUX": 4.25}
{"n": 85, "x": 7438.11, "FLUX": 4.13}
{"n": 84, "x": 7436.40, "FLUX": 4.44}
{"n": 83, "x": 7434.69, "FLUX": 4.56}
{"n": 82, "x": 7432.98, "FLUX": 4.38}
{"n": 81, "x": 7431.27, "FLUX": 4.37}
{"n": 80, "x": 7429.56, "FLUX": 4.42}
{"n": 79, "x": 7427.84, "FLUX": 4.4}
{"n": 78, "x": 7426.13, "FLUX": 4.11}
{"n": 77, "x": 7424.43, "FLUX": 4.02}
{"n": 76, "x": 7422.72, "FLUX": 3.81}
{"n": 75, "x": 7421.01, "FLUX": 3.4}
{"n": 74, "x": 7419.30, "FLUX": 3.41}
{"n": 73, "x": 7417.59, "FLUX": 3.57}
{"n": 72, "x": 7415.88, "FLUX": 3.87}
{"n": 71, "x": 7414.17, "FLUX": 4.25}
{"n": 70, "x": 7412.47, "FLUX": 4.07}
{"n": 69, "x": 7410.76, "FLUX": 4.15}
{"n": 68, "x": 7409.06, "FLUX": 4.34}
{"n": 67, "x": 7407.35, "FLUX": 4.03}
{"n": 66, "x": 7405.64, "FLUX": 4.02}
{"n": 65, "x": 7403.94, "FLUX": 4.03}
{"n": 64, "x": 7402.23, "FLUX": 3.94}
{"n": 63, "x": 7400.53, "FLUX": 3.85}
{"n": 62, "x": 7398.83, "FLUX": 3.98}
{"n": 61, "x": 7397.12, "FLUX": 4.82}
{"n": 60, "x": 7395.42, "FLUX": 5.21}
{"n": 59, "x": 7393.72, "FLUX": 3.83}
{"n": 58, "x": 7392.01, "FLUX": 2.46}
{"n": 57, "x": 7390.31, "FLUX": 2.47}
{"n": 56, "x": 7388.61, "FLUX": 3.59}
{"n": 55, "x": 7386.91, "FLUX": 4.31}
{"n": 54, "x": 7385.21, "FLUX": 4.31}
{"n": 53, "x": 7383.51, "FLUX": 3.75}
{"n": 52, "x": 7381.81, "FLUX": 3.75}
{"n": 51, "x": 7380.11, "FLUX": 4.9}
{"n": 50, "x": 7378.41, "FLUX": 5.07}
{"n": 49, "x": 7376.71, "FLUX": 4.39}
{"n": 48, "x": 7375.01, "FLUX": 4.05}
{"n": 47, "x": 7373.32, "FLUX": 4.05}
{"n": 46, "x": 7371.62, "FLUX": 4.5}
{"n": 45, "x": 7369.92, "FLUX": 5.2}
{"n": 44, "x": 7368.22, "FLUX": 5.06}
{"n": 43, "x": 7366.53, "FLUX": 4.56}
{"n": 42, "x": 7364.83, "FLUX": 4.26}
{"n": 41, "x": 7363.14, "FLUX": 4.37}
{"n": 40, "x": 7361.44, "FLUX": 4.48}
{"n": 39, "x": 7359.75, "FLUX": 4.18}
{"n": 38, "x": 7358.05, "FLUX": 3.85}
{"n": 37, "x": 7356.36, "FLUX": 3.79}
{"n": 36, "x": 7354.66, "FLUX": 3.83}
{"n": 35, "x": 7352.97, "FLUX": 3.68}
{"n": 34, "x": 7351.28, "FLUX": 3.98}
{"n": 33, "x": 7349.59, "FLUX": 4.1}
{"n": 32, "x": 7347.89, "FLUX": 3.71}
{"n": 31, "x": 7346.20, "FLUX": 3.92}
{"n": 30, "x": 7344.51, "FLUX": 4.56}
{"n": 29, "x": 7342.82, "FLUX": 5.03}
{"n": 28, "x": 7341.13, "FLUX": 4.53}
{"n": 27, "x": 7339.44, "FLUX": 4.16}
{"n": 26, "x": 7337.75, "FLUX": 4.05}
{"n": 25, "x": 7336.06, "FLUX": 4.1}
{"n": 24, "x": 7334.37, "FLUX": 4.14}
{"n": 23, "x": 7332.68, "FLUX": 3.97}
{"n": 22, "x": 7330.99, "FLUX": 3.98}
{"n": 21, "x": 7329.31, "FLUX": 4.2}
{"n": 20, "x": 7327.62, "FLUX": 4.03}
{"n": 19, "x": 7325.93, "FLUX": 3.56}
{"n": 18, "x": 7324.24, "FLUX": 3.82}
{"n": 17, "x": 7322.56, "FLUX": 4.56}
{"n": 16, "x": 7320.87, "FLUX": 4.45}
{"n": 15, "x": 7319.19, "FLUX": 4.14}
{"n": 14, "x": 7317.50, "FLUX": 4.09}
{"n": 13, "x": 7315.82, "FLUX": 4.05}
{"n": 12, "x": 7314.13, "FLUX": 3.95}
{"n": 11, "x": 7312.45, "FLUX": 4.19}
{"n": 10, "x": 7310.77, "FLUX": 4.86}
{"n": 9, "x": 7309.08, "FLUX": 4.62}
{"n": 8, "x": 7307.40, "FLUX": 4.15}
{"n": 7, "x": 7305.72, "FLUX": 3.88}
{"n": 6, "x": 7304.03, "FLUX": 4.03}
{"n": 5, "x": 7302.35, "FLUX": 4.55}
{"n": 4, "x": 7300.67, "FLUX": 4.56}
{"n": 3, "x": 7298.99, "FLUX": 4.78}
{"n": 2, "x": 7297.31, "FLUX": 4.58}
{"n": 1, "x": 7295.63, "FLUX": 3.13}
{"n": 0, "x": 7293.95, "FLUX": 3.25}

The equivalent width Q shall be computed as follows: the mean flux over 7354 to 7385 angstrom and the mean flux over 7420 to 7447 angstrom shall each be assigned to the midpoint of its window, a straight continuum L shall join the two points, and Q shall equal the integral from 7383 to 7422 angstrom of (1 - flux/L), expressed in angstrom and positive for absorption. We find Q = 3.08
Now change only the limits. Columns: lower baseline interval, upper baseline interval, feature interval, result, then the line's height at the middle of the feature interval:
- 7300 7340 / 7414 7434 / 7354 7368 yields -0.38 angstrom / 4.1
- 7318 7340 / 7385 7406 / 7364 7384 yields -2.61 angstrom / 3.96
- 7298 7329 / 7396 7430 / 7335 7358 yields 0.37 angstrom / 4.17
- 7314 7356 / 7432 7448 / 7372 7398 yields 0.48 angstrom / 4.15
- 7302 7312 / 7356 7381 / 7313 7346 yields 1.55 angstrom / 4.38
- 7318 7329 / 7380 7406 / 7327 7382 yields -3.36 angstrom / 4.02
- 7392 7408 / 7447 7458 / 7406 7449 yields 2.23 angstrom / 4.31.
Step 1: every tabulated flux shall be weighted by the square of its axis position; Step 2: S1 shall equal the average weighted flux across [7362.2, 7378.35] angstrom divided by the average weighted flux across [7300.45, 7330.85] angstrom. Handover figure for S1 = 1.09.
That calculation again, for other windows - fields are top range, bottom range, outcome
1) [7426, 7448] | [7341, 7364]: 1.05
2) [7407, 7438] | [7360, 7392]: 0.98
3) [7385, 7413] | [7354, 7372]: 0.91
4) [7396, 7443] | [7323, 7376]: 1.00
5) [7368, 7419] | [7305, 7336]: 1.01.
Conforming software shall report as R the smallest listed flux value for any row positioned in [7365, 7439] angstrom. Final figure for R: 2.46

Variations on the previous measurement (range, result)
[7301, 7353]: 3.56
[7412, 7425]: 3.4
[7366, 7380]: 4.05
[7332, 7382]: 3.68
